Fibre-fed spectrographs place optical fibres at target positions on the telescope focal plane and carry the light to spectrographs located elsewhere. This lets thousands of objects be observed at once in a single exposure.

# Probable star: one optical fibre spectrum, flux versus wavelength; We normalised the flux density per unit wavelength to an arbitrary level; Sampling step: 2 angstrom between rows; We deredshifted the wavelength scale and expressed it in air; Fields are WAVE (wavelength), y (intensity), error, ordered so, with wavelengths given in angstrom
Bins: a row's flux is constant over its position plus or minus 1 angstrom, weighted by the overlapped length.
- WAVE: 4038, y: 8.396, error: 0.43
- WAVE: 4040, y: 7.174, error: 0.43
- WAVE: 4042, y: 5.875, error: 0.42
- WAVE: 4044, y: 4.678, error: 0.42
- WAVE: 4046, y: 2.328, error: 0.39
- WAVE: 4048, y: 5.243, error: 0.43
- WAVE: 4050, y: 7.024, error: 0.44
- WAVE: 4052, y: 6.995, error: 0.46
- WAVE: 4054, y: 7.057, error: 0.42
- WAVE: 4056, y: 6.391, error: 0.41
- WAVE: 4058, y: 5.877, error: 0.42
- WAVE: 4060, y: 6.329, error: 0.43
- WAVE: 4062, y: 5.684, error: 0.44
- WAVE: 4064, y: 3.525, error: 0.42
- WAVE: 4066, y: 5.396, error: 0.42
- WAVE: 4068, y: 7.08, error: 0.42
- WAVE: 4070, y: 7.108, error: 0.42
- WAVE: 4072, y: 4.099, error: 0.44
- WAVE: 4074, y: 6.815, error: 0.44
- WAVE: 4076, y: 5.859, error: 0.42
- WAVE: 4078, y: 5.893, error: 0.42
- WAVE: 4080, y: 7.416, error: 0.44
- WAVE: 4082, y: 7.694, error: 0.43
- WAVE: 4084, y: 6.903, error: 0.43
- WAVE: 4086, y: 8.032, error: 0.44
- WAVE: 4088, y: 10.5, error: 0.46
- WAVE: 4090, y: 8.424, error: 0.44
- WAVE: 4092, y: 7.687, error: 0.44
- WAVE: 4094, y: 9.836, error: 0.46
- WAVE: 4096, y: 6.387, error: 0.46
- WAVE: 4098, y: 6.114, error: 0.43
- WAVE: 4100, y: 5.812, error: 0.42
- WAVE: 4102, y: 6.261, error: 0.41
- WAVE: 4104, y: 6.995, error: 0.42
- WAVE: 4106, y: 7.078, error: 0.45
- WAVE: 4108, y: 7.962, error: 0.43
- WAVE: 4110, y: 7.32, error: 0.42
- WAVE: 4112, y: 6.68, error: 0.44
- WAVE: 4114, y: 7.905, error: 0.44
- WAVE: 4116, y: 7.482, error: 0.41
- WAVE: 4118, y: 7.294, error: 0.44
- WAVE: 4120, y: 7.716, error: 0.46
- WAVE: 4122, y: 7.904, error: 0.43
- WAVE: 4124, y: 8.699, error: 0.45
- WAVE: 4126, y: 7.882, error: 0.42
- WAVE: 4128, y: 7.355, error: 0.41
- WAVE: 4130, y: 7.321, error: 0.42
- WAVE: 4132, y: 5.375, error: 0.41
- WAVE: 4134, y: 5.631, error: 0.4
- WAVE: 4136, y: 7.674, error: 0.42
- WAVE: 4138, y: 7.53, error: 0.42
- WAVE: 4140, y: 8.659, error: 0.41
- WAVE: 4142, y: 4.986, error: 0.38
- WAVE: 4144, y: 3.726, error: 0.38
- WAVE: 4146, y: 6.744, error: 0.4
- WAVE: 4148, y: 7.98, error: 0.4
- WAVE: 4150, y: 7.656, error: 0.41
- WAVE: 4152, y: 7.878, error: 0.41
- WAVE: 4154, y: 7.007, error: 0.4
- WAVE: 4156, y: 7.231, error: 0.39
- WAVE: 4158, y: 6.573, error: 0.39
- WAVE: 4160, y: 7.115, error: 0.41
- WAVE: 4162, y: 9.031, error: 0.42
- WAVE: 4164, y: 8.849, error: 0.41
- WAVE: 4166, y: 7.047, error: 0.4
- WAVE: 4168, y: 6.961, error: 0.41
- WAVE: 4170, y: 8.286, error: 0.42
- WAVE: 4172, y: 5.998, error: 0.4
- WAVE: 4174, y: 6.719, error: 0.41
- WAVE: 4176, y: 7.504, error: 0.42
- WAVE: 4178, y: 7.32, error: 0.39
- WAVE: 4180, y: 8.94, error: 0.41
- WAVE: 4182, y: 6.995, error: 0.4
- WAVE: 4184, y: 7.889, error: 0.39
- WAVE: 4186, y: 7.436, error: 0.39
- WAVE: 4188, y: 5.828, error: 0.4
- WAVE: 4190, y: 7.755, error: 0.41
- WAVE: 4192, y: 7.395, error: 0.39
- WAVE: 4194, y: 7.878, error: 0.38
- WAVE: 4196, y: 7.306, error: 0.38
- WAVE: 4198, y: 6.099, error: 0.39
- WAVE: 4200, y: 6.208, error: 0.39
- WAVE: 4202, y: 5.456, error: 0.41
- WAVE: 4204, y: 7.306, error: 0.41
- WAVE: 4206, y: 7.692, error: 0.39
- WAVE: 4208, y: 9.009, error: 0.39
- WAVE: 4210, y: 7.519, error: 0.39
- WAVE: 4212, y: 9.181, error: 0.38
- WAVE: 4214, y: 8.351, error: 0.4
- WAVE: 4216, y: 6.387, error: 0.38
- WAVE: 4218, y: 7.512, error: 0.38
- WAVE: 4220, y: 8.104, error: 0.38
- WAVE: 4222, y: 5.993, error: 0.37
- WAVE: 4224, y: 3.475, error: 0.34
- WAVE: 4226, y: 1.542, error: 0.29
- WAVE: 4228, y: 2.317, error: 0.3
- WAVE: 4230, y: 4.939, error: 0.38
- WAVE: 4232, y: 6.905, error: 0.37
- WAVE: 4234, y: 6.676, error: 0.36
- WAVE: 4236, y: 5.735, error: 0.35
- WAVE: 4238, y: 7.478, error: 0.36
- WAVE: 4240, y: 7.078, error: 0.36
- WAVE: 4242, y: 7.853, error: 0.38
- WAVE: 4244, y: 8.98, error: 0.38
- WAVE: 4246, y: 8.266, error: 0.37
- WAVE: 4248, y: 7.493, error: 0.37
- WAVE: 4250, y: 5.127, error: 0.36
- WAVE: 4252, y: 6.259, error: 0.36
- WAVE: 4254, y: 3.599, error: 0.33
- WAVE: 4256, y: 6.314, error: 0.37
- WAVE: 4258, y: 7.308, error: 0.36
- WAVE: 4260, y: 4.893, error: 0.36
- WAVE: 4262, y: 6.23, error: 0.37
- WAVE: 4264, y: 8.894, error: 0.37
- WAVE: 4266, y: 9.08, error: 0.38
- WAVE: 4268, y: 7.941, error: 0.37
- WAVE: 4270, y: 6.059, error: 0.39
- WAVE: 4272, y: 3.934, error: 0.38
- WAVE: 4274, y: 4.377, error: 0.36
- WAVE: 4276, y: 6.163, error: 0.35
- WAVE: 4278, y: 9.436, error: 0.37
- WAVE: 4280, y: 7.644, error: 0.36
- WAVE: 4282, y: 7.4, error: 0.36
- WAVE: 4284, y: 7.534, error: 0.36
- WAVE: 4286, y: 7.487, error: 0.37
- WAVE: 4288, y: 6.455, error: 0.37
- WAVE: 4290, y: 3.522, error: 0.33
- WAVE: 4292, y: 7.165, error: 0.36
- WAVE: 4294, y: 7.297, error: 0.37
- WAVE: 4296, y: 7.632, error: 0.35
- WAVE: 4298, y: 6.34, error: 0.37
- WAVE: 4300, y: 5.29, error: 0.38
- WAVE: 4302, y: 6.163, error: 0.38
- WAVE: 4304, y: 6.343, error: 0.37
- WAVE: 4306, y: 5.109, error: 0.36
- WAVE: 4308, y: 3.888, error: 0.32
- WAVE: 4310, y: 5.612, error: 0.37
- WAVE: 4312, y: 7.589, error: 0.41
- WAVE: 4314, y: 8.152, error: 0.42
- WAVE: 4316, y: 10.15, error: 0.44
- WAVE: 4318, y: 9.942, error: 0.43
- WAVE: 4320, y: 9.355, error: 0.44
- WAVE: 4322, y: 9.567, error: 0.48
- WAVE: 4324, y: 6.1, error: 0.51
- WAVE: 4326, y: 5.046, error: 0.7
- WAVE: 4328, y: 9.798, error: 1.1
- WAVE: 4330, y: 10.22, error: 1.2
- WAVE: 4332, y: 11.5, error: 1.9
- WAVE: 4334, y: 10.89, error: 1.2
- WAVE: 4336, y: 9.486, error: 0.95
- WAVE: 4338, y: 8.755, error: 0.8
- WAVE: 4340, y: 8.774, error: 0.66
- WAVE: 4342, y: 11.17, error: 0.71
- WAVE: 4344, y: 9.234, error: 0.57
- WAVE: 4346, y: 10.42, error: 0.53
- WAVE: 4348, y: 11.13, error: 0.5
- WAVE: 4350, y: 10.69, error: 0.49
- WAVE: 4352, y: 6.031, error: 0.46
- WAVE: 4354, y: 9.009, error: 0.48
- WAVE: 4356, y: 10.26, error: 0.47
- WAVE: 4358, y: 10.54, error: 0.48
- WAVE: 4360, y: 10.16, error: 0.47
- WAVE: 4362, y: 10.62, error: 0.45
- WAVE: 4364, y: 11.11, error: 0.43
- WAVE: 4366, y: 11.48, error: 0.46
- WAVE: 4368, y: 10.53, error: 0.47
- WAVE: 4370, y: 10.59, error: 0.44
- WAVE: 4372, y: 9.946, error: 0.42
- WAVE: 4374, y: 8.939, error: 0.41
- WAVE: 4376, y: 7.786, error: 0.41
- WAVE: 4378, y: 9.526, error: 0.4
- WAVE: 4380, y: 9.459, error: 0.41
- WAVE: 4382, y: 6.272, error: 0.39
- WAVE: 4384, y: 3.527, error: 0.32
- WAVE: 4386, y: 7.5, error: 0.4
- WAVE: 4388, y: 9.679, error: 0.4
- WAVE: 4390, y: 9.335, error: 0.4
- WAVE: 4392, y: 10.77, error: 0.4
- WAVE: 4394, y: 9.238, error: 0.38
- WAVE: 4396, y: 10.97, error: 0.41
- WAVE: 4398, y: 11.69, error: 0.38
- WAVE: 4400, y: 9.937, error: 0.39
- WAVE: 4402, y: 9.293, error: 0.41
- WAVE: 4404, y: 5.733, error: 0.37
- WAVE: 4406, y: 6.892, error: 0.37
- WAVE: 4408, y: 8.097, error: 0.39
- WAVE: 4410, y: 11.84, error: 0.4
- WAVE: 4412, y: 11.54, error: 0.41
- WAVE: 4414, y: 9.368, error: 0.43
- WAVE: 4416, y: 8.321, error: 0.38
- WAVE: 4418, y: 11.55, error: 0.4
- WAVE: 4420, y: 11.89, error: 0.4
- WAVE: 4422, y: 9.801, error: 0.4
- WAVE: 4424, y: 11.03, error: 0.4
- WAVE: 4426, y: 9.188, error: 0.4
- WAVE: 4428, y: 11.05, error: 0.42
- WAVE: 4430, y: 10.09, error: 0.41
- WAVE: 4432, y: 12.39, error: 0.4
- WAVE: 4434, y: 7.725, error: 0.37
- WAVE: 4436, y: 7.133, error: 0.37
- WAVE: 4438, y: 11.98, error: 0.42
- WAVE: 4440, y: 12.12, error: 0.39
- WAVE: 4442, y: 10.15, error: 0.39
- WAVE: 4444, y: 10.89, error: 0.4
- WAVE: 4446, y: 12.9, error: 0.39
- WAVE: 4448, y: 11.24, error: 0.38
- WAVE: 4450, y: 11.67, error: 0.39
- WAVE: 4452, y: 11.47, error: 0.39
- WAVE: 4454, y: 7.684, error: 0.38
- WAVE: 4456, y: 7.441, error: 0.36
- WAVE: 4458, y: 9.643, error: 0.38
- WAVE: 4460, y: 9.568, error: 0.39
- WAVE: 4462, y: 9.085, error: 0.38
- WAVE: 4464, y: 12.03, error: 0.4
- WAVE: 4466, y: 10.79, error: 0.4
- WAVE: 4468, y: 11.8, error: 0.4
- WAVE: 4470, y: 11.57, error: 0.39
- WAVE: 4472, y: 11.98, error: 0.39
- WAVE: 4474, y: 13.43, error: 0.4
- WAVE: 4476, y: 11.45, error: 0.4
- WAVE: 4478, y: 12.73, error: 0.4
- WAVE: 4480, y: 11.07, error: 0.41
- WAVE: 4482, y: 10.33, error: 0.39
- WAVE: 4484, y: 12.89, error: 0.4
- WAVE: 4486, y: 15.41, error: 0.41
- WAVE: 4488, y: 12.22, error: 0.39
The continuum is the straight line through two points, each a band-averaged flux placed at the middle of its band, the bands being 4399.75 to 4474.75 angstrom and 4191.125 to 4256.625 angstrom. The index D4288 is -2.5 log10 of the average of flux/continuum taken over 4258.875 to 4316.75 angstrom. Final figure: 0.15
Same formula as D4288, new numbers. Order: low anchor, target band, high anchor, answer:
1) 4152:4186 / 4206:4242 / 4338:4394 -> 0.24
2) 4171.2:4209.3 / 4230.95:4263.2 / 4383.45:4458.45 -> 0.18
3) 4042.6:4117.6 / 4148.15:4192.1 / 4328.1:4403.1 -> 0.02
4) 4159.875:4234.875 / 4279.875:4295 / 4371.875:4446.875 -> 0.19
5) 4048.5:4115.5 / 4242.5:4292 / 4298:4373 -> 0.24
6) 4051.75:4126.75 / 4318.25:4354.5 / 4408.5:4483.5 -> 0.03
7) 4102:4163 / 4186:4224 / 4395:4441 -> 0.10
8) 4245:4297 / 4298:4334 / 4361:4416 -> 0.00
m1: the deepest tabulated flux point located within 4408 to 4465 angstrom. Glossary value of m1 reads 7.133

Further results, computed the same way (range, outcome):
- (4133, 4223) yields 3.726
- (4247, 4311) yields 3.522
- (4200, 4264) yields 1.542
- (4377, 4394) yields 3.527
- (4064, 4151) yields 3.525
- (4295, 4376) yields 3.888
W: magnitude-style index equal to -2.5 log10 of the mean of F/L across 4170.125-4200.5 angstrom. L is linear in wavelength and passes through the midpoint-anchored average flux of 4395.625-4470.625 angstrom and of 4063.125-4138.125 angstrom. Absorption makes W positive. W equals 0.10 mag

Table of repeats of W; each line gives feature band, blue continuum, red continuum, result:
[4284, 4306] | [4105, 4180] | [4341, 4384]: 0.363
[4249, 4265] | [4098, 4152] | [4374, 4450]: 0.335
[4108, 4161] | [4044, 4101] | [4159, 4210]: -0.025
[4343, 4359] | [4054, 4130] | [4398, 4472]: -0.029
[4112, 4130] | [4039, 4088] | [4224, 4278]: -0.234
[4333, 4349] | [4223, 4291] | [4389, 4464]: -0.219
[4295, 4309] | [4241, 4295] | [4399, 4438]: 0.262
